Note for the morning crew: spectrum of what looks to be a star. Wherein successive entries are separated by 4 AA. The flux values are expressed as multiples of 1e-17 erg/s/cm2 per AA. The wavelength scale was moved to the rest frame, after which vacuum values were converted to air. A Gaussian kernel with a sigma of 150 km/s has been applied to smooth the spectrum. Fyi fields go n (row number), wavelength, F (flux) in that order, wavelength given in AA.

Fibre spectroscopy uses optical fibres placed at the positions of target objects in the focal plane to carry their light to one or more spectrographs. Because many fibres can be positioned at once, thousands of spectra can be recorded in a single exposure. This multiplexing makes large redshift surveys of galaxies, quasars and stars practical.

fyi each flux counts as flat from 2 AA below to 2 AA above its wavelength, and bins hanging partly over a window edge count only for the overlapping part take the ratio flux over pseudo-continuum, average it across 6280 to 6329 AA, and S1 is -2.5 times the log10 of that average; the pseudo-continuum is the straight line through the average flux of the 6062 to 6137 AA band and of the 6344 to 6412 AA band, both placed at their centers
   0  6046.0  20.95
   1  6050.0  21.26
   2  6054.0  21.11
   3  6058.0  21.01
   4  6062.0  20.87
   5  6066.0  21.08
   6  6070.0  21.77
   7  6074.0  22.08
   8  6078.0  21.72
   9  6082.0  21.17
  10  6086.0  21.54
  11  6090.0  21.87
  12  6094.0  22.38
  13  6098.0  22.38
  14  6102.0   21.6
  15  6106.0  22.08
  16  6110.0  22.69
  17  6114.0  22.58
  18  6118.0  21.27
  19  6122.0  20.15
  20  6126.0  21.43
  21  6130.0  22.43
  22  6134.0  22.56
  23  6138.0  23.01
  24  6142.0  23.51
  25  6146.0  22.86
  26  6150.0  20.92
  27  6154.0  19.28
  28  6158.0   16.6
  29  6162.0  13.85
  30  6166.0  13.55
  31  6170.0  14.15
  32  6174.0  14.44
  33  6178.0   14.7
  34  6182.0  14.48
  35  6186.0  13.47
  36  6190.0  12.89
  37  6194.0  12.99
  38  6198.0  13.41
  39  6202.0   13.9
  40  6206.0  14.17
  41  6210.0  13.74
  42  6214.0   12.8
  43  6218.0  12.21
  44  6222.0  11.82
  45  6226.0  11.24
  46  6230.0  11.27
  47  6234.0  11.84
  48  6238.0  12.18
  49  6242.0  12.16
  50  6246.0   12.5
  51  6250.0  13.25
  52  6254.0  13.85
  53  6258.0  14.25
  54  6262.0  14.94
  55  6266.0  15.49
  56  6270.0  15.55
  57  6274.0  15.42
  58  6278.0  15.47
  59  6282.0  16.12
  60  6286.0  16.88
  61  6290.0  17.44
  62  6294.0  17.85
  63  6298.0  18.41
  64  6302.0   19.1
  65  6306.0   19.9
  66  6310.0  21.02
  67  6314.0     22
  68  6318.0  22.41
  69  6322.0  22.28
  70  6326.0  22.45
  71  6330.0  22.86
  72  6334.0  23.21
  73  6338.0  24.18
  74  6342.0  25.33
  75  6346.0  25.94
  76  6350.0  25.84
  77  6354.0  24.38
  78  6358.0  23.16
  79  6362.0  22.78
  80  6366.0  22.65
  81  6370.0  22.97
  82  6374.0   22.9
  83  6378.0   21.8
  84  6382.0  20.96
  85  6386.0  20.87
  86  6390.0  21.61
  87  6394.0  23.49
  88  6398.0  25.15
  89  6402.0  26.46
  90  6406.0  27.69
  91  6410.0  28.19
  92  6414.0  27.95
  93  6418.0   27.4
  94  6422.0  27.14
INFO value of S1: 0.19 mag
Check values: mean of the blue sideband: 21.8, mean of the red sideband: 23.9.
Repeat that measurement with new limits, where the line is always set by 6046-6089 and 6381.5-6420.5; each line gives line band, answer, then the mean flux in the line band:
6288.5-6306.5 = 0.28 mag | 18.5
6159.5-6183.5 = 0.50 mag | 14.2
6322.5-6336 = 0.07 mag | 22.8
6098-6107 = -0.01 mag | 21.9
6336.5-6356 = -0.03 mag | 25.2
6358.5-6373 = 0.09 mag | 22.8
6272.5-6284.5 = 0.45 mag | 15.7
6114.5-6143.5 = 0.00 mag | 22.1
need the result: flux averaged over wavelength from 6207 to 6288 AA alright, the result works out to 13.7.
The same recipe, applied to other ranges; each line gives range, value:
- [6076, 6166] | 21.1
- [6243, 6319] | 16.8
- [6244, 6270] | 14.2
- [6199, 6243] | 12.5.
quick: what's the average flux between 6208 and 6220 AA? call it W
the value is 12.9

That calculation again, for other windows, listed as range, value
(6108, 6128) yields 21.6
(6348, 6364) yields 24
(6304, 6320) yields 21.3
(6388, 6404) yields 24.2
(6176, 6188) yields 14.2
